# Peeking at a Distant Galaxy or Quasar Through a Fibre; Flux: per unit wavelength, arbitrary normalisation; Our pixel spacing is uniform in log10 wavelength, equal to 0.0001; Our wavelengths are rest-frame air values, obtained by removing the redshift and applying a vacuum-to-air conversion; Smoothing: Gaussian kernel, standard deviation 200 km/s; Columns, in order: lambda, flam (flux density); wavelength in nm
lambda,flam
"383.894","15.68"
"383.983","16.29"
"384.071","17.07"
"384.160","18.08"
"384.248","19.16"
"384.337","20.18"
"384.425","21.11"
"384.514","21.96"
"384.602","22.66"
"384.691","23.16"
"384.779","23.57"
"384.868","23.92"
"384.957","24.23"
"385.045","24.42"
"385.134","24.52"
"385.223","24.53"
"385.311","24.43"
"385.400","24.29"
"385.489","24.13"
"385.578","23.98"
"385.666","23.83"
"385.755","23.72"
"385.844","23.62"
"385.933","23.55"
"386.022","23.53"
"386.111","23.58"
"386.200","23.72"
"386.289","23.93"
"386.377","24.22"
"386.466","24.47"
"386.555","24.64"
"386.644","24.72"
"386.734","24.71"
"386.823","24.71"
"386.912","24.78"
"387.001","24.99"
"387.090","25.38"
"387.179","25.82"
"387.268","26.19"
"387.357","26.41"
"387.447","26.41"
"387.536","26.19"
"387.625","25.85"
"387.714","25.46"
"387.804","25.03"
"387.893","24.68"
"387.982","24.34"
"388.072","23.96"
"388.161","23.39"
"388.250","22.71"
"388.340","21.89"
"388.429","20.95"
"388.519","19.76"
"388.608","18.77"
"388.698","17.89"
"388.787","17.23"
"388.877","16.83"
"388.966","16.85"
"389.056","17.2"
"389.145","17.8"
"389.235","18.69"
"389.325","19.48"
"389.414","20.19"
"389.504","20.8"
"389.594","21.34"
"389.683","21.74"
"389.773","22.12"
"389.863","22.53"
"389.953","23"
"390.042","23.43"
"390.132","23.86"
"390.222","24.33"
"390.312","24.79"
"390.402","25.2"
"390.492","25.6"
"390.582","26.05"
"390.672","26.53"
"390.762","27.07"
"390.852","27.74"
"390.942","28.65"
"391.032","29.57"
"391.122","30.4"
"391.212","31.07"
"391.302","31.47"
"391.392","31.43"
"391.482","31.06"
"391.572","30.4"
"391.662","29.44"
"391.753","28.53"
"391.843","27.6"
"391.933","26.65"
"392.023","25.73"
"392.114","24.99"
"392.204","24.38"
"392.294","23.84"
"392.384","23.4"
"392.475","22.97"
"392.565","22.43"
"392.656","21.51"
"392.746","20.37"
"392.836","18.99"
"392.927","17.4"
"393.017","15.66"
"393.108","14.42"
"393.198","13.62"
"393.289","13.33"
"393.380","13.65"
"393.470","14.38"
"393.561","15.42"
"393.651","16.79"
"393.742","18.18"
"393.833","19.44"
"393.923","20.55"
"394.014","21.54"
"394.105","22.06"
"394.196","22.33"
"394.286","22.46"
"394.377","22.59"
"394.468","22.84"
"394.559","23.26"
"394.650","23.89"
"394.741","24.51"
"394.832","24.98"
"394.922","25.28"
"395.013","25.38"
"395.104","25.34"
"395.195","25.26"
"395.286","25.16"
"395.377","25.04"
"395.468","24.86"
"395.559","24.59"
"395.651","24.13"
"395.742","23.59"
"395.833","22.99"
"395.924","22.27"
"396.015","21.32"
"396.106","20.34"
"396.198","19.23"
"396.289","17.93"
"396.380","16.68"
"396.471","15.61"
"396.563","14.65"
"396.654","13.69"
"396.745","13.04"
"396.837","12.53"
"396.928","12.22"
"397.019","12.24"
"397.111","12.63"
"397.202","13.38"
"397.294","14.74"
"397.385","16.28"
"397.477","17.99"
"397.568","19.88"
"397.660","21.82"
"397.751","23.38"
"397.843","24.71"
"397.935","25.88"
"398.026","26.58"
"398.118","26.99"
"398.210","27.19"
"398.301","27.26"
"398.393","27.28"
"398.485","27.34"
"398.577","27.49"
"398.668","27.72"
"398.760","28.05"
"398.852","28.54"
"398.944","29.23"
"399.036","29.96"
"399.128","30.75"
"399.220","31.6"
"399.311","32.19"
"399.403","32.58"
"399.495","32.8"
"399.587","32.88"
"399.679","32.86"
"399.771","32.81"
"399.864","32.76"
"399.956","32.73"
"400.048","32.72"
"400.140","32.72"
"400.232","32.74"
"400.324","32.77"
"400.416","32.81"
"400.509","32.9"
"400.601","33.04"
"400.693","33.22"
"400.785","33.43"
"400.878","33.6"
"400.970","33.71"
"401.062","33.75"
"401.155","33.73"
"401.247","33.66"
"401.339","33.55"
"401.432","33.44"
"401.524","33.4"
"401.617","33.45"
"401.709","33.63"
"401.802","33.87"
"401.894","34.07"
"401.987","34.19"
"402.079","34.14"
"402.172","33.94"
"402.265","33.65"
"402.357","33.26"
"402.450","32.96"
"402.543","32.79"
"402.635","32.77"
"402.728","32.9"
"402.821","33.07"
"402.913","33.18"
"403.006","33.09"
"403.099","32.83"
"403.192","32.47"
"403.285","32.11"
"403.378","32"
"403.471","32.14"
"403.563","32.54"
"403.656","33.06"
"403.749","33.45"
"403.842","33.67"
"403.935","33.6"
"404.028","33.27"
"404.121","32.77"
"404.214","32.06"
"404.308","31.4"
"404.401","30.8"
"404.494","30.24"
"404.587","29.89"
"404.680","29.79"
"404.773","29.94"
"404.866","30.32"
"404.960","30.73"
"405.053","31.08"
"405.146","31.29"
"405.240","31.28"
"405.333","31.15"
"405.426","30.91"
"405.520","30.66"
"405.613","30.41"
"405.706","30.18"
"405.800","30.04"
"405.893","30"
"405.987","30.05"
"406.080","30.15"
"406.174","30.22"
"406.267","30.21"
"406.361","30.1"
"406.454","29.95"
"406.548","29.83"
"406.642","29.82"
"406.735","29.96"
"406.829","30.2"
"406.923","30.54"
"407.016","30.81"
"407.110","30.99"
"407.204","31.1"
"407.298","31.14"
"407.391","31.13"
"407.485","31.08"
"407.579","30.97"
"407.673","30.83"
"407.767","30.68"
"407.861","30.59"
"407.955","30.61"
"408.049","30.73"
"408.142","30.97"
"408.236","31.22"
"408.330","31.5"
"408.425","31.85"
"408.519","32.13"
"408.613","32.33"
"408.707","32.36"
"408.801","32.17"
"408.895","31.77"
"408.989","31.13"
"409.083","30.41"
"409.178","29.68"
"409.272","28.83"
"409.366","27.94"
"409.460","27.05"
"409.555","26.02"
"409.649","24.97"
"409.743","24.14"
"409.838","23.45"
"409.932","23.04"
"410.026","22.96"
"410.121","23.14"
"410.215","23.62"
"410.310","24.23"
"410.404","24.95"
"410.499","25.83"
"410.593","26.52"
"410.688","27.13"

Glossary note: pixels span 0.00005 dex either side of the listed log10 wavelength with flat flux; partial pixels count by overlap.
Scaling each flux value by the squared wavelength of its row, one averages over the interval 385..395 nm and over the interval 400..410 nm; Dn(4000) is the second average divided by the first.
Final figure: 1.46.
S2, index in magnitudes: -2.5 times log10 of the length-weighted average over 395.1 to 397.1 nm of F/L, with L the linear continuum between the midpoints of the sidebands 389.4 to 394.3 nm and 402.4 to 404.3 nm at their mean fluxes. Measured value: 0.34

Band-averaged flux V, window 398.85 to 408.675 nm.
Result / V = 31.9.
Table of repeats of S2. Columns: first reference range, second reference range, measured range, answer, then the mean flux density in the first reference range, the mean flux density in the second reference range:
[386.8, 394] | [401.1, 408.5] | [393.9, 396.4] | 0.127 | 22.9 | 31.7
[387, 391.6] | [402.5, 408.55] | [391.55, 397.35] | 0.265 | 24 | 31.3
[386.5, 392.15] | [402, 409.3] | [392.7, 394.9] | 0.336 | 24.4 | 31.4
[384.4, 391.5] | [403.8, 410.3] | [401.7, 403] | -0.175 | 23.9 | 30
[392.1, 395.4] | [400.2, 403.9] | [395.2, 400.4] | 0.118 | 21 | 33.2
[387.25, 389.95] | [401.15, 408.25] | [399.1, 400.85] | -0.138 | 21.7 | 31.7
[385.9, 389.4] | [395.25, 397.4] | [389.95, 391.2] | -0.235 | 22.8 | 18.3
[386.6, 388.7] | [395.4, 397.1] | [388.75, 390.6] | 0.066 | 24.1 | 18.4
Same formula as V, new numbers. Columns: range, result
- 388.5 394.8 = 22.4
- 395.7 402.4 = 27.1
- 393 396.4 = 21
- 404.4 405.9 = 30.5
